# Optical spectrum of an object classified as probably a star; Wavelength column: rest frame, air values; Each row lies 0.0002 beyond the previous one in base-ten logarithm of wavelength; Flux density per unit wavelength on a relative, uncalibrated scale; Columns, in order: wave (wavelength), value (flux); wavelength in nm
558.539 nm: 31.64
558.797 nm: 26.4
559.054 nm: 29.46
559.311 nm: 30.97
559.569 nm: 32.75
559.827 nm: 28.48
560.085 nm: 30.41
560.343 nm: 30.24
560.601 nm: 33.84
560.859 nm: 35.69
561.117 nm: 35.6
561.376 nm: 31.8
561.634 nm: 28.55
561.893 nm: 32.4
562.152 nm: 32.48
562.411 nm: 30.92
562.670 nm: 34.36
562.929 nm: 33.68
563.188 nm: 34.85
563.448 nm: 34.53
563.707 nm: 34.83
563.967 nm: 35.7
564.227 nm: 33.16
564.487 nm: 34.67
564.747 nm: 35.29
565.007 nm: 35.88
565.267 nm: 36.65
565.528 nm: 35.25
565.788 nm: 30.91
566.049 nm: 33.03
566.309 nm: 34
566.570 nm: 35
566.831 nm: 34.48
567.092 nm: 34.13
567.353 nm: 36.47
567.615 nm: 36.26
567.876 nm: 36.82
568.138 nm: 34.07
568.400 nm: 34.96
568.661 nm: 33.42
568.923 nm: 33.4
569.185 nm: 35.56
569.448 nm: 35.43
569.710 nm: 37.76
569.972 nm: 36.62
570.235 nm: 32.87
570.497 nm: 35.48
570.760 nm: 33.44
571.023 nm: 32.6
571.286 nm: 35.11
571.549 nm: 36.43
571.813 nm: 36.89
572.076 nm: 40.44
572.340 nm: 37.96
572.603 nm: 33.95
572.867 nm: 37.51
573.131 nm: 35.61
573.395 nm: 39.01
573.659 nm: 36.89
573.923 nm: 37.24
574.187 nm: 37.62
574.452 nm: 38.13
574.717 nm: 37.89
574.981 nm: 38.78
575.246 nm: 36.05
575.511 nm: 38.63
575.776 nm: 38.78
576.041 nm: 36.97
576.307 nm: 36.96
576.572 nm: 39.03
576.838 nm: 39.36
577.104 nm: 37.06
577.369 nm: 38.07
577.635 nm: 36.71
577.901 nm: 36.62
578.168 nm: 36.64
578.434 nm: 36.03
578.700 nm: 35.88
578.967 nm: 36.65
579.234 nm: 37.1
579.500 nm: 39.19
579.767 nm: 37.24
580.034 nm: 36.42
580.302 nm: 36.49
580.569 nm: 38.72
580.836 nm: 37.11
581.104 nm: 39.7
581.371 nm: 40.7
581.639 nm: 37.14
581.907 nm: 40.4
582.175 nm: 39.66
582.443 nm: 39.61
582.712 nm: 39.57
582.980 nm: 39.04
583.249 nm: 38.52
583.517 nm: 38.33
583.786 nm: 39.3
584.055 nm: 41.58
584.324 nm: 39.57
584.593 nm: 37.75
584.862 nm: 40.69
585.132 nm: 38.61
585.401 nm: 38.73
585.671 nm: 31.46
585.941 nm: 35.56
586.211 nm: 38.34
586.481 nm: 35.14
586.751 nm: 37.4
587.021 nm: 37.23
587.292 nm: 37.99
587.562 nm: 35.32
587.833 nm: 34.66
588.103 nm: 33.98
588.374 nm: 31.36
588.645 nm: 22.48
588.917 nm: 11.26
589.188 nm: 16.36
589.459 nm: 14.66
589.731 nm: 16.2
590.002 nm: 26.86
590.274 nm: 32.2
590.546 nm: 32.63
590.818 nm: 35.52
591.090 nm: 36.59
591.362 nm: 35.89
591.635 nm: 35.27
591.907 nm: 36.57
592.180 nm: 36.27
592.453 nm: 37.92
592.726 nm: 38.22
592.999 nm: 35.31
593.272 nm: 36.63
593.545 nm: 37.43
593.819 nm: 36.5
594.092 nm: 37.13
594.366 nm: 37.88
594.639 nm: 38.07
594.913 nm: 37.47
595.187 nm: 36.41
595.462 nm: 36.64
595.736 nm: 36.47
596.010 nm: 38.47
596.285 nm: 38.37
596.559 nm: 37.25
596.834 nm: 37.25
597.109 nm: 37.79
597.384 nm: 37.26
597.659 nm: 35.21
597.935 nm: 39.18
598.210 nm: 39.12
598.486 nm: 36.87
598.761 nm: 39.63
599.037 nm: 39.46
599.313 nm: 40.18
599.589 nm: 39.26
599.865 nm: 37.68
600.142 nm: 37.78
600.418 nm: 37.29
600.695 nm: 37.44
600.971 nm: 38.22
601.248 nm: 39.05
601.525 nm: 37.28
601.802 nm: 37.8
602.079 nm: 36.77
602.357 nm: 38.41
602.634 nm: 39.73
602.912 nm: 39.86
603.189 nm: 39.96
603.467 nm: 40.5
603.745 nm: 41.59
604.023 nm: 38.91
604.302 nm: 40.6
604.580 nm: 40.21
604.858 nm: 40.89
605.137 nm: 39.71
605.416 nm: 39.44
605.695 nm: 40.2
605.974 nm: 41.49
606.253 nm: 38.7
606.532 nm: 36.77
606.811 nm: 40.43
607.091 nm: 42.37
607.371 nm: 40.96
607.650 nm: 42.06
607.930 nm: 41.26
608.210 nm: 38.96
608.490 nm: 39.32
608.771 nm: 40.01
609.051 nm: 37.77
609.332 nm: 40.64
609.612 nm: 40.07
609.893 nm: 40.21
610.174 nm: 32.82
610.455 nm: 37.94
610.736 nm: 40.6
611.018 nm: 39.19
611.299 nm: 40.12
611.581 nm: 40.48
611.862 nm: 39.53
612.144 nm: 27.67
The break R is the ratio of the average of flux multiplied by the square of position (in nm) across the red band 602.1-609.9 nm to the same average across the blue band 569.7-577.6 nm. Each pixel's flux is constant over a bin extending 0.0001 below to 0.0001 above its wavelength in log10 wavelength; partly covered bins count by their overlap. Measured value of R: 1.2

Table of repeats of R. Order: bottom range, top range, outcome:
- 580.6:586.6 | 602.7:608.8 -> 1.13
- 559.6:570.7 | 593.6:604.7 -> 1.26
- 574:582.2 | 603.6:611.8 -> 1.16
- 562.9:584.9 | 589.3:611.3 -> 1.12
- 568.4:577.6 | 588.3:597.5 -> 0.97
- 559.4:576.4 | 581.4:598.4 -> 1.09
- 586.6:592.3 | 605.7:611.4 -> 1.39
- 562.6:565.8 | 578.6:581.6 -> 1.15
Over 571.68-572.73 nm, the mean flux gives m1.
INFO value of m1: 37.3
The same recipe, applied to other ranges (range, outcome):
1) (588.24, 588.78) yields 26.9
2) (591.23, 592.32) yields 36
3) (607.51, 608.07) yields 41.7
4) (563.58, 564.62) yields 34.6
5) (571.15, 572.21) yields 37.2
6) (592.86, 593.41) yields 36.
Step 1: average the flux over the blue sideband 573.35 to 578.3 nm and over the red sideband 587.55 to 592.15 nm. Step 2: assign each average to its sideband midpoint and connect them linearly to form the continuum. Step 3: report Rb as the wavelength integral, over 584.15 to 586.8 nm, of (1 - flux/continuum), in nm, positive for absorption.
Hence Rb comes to -0.49 nm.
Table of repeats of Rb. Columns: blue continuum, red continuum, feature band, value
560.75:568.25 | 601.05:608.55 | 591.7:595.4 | 0.114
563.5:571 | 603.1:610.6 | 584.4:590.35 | 0.978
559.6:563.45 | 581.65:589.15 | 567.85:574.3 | -0.394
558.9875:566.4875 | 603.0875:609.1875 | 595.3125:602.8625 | 0.185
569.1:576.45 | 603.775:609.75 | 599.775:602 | 0.095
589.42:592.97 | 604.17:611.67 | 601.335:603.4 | -0.071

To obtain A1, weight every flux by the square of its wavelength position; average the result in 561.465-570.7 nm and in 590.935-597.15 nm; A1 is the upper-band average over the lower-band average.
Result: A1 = 1.2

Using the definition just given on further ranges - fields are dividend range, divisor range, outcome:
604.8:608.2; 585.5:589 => 1.31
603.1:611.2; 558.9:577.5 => 1.29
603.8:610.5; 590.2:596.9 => 1.13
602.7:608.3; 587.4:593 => 1.40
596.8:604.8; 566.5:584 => 1.14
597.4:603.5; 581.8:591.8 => 1.19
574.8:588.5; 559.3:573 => 1.16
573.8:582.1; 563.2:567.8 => 1.13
